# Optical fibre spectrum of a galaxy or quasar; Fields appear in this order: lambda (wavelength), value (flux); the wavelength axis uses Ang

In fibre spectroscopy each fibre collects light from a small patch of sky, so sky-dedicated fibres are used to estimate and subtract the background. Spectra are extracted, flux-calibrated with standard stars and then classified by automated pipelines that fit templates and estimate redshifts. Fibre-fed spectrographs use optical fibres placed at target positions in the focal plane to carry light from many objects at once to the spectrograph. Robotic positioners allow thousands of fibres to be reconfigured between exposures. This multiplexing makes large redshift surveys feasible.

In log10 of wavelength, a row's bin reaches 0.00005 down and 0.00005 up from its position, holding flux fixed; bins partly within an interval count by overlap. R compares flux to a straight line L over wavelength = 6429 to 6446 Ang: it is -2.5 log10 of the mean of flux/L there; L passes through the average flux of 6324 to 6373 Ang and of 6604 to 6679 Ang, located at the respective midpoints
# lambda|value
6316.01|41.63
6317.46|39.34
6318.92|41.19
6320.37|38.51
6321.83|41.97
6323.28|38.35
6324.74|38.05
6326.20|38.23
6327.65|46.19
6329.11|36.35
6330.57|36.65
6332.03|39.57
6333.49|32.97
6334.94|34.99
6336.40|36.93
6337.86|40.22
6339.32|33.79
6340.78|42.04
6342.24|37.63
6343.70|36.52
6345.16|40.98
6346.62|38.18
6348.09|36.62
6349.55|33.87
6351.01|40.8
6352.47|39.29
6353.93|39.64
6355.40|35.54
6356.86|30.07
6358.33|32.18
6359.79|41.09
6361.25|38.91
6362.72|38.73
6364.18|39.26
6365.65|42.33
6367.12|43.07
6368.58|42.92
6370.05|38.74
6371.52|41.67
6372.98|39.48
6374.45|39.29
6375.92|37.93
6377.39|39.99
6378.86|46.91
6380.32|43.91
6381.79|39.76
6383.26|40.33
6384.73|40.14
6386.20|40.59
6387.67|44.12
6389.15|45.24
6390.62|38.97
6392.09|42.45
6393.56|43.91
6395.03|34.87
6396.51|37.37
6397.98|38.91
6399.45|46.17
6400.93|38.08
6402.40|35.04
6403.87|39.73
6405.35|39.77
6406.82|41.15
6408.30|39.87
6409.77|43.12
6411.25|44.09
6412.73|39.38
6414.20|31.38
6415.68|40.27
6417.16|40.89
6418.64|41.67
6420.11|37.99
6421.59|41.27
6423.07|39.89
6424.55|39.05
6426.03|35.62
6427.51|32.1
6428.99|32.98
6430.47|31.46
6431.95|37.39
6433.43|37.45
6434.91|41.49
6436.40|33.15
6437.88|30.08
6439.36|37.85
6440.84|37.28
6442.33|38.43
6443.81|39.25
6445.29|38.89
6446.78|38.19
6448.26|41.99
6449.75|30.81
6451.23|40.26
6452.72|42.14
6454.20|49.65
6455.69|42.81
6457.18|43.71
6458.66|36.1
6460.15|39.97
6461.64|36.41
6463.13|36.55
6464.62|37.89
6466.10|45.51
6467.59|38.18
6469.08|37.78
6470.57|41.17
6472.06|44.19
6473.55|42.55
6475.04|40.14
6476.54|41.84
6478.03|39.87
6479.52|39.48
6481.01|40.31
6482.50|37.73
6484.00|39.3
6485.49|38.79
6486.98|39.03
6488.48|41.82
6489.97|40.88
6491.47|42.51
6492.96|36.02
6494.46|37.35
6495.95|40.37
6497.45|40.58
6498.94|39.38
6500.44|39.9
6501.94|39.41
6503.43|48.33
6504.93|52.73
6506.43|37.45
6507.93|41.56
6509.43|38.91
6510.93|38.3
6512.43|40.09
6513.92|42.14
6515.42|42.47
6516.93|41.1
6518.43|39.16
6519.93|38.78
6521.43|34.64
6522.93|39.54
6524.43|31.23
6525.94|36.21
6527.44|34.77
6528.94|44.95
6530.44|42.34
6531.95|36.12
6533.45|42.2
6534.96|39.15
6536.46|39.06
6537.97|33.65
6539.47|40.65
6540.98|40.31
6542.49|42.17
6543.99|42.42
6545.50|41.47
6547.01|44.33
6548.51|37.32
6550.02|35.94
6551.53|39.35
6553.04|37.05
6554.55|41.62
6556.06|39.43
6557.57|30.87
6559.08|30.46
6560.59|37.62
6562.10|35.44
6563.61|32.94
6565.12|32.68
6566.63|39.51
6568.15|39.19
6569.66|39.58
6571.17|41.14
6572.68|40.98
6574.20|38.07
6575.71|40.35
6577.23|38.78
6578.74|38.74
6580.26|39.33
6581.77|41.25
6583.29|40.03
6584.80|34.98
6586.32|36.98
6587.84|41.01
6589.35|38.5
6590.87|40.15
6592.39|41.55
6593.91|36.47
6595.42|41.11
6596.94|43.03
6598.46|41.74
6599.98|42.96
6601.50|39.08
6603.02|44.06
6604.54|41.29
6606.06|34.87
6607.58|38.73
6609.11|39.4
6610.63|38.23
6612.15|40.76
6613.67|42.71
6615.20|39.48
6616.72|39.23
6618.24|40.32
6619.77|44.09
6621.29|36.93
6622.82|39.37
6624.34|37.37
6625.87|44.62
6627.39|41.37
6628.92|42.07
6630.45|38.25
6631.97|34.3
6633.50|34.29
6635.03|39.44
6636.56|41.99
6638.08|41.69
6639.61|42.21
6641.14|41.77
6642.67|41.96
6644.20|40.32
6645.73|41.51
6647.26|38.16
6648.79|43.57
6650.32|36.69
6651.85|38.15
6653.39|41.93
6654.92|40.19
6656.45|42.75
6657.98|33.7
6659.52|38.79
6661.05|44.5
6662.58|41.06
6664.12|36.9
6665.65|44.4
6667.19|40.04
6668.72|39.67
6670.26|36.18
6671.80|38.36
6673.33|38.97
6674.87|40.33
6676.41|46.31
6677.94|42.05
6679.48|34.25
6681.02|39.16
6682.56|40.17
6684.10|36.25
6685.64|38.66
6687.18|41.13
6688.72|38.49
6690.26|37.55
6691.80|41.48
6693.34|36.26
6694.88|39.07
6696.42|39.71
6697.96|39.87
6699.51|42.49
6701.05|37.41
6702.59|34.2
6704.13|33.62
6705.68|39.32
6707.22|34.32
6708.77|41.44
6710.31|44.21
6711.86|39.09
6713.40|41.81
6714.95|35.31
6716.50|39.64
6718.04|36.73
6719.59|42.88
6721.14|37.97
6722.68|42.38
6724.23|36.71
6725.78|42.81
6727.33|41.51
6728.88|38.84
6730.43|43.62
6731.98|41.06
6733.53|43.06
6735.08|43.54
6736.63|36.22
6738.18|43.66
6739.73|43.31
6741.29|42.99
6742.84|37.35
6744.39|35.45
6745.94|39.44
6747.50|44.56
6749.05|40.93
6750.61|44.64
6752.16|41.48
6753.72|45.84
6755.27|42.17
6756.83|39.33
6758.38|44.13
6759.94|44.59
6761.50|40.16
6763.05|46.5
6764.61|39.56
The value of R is 0.07 mag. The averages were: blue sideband 38.3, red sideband 40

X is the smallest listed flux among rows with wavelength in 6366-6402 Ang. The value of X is 34.87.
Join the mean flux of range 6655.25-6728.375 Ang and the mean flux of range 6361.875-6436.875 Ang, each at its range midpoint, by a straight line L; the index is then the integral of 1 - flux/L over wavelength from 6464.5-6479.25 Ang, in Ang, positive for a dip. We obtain -0.5 Ang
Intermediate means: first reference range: 39.6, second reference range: 39.4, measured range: 41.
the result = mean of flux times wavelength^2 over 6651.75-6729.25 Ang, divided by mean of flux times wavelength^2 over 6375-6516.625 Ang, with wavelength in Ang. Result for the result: 1.07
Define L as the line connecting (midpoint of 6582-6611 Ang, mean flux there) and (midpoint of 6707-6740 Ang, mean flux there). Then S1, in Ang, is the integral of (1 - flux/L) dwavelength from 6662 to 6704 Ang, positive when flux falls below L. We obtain 1.14 Ang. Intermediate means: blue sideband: 39.7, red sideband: 40.5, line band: 39.2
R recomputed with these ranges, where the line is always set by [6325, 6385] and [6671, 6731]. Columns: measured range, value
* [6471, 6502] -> -0.03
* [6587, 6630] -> -0.03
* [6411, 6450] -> 0.04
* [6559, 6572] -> 0.07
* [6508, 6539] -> 0.01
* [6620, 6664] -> -0.02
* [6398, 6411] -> -0.04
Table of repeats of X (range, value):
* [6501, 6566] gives 30.46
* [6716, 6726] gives 36.71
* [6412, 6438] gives 30.08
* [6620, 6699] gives 33.7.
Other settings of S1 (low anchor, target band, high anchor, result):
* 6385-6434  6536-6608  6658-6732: 0.7 Ang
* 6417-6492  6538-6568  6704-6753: 1.2 Ang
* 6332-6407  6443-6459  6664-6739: -0.4 Ang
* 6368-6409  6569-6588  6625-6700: 0.4 Ang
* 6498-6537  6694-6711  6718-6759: 1.0 Ang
